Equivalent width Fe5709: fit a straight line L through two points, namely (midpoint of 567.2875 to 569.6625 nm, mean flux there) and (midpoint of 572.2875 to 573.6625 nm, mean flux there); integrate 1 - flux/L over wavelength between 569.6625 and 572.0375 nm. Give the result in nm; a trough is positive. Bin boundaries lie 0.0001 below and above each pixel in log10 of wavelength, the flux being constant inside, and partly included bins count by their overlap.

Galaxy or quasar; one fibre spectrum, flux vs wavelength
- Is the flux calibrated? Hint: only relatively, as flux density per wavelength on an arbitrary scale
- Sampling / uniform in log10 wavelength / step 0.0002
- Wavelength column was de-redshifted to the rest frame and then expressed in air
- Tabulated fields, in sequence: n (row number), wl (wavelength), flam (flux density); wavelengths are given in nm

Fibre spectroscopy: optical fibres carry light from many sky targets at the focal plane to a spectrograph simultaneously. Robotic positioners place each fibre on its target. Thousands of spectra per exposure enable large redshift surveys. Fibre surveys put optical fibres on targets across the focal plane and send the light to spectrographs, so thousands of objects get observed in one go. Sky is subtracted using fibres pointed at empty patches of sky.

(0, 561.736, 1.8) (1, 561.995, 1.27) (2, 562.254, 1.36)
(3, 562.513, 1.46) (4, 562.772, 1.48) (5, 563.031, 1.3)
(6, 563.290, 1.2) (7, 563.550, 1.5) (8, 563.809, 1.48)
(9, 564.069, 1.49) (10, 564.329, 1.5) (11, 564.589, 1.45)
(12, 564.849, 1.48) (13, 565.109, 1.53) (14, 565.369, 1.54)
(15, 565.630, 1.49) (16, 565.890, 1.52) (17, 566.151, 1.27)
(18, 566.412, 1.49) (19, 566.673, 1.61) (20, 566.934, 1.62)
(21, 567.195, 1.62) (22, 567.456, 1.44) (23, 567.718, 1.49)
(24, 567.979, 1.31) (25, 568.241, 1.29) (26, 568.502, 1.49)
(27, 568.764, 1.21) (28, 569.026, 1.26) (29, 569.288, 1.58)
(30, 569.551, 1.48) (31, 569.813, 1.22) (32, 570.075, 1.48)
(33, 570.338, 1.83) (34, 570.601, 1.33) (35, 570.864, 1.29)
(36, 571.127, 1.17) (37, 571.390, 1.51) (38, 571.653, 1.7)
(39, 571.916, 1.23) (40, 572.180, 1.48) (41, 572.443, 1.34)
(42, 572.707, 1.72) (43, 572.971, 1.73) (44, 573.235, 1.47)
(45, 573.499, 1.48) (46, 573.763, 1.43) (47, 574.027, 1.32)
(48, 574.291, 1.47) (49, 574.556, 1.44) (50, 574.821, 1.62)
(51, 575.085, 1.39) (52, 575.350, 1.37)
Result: 0.09 nm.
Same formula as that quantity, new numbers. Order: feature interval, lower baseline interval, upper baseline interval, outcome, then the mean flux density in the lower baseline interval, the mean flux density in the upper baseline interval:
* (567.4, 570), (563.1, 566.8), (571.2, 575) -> 0.174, 1.46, 1.49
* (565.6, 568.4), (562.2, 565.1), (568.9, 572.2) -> -0.074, 1.43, 1.43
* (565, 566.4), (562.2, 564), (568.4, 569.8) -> -0.076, 1.4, 1.39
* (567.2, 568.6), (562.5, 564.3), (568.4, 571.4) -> -0.017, 1.42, 1.4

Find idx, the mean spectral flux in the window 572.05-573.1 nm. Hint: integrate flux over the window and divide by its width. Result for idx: 1.57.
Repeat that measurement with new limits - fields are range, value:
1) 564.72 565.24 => 1.51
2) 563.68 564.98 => 1.48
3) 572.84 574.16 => 1.49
